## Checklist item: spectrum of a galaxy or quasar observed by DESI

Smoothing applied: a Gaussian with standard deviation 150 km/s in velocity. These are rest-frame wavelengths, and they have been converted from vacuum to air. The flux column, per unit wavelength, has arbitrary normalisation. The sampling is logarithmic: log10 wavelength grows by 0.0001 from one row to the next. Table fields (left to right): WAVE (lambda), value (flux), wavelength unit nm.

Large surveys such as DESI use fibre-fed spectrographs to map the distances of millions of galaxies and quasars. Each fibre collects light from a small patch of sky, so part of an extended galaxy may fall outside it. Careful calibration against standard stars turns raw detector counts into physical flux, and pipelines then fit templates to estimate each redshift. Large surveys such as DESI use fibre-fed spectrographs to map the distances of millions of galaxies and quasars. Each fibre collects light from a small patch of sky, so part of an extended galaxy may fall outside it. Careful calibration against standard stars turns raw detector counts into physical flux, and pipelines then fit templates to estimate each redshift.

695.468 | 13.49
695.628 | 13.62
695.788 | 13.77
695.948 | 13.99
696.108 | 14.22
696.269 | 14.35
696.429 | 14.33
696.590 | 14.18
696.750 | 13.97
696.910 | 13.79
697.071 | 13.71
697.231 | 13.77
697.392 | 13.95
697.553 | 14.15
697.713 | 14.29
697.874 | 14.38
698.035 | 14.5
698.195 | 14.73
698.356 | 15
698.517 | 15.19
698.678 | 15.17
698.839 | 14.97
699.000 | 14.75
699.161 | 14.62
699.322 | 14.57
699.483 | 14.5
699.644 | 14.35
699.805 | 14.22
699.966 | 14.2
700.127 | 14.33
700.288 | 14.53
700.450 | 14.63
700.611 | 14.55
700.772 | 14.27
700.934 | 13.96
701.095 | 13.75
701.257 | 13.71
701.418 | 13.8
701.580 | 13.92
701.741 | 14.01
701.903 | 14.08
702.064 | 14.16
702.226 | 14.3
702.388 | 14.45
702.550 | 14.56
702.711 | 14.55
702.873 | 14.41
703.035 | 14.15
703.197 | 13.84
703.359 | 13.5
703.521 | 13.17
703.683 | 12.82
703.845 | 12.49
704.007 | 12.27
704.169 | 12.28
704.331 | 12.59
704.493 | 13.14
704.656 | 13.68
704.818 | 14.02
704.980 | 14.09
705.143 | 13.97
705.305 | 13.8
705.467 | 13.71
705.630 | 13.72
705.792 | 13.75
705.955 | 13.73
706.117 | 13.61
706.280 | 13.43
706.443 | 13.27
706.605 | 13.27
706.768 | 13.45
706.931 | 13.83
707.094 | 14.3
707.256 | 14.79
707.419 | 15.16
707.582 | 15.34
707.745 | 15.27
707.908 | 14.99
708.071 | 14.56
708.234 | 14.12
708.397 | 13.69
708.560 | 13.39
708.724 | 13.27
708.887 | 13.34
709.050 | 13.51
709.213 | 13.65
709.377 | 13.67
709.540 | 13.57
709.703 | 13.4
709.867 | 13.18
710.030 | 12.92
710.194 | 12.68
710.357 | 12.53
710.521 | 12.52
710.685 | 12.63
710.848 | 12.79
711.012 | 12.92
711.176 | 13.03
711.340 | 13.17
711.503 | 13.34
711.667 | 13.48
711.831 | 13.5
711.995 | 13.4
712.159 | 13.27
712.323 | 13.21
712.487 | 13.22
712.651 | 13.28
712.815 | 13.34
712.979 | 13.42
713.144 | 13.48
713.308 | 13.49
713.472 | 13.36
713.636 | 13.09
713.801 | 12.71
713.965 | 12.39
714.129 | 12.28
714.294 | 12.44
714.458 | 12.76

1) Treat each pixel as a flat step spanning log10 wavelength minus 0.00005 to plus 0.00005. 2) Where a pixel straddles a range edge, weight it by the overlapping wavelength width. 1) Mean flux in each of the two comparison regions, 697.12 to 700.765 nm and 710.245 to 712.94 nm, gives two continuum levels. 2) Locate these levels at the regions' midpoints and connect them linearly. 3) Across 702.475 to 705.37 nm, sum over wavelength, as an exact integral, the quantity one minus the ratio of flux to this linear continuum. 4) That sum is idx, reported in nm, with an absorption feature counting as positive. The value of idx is 0.09 nm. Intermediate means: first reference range 14.5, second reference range 13.1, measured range 13.5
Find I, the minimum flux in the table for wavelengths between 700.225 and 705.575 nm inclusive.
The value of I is 12.27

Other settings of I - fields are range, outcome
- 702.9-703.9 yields 12.49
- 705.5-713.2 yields 12.52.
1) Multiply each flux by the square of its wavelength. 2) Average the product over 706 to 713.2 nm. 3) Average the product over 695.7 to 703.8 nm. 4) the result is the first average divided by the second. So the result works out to 0.98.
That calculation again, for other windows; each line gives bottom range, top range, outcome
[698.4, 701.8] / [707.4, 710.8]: 0.97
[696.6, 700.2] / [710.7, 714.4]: 0.95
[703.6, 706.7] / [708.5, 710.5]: 1.00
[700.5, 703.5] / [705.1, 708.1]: 1.01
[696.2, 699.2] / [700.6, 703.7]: 0.98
